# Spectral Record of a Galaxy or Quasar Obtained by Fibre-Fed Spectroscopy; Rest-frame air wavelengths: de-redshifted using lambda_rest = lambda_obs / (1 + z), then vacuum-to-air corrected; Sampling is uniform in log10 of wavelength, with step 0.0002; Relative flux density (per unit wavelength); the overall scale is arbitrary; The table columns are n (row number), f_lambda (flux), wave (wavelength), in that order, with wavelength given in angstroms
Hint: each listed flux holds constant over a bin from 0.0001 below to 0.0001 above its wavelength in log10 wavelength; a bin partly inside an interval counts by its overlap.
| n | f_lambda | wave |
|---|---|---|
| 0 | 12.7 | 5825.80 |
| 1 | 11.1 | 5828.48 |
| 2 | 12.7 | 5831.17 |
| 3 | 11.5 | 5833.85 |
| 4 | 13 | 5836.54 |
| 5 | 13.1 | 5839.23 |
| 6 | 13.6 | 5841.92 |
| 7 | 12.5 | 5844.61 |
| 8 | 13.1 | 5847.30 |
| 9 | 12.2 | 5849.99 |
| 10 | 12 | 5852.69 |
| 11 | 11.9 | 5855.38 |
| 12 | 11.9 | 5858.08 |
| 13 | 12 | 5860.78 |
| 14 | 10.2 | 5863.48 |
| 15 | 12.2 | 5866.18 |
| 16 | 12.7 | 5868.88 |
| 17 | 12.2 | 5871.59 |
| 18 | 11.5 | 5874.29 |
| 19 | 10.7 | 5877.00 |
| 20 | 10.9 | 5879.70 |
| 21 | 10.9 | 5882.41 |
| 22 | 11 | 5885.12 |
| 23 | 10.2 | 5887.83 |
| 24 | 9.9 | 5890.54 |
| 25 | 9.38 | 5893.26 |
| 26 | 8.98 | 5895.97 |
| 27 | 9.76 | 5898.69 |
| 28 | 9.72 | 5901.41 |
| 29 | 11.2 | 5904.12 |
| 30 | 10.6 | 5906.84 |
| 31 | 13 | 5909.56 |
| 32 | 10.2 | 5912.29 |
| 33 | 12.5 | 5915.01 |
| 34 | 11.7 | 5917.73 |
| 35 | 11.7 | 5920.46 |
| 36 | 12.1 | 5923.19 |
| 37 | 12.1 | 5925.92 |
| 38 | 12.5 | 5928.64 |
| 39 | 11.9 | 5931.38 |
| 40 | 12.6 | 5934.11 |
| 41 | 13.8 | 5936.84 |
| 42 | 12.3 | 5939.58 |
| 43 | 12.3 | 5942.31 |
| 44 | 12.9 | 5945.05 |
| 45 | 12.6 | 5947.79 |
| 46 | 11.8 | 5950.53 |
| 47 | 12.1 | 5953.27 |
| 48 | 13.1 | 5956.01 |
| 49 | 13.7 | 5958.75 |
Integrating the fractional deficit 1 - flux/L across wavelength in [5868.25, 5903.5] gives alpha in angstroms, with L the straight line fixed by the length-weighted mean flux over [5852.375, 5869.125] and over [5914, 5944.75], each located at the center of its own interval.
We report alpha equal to 4.1 angstroms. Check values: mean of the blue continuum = 11.8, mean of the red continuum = 12.3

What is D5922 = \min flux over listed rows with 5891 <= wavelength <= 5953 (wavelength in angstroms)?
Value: 8.98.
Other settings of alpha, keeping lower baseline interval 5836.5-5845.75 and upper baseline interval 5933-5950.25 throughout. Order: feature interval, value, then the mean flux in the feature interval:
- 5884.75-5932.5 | 6.66 angstroms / 11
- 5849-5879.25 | 2.89 angstroms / 11.7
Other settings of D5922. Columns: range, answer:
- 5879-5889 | 10.2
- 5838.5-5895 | 9.38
